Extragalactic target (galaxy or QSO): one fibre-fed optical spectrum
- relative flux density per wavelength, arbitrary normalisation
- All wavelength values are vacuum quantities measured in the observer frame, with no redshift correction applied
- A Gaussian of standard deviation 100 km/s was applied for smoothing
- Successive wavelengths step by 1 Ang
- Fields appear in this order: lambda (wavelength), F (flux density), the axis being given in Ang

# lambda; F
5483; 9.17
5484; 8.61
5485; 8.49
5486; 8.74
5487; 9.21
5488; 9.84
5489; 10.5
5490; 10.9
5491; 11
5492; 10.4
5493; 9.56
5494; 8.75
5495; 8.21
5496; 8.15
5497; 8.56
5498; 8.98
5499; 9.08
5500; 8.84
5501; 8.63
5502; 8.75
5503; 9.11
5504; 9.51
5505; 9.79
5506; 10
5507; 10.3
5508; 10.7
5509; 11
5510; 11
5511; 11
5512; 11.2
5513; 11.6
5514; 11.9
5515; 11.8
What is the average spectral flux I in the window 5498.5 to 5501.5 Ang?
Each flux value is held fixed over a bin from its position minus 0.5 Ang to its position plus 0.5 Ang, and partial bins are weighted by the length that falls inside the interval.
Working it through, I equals 8.85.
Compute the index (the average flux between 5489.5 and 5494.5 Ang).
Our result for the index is 10.1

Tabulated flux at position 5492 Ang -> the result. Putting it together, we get 10.4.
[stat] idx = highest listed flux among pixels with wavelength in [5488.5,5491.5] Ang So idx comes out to 11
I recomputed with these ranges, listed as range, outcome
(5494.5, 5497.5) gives 8.31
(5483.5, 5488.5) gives 8.98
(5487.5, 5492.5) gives 10.5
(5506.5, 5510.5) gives 10.8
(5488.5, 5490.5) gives 10.7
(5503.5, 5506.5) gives 9.77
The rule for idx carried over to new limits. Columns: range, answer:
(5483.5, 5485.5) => 8.61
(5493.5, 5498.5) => 8.98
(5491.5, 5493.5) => 10.4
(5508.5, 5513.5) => 11.6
